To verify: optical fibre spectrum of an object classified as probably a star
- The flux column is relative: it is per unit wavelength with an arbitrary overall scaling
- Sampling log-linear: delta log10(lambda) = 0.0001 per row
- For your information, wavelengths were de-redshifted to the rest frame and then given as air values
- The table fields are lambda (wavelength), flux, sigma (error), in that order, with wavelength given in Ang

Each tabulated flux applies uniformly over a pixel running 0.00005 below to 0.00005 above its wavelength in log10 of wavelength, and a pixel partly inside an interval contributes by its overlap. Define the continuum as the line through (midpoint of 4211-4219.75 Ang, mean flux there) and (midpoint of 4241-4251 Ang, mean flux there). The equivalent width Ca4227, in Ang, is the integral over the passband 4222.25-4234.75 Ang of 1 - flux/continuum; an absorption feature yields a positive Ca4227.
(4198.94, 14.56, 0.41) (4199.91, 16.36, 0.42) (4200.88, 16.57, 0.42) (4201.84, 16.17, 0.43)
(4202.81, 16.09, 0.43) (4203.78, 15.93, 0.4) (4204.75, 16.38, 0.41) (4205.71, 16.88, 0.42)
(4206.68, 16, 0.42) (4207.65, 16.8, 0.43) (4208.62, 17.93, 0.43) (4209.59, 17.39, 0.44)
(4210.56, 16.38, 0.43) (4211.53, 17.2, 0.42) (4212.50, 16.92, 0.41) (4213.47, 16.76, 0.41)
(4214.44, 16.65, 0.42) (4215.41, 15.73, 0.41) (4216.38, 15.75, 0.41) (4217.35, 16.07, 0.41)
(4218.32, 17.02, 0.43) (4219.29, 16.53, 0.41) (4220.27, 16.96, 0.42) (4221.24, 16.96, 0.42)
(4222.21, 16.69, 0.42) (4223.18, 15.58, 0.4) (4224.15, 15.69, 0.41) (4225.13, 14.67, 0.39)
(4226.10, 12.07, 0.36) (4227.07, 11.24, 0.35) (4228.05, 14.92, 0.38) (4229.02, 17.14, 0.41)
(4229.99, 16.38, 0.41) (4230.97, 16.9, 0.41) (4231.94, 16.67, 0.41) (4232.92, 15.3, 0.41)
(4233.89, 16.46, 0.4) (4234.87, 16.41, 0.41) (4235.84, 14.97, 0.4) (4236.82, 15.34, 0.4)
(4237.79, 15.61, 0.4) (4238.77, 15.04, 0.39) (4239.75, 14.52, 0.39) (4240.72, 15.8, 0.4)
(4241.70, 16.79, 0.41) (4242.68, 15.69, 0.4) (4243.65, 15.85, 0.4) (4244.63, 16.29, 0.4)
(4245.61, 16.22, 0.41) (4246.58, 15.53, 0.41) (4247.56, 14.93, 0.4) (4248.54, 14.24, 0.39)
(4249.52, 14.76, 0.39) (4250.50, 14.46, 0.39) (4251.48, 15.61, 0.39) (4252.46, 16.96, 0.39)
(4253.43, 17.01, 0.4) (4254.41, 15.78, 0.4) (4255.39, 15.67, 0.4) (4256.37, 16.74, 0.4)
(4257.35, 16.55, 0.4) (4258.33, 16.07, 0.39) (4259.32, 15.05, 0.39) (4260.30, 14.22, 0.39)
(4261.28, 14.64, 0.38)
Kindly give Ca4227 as 0.6 Ang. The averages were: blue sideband 16.5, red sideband 15.5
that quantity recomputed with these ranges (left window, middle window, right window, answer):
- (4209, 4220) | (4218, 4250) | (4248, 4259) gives 1.15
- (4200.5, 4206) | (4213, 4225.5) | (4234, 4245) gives -0.15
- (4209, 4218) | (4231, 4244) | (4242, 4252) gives -0.04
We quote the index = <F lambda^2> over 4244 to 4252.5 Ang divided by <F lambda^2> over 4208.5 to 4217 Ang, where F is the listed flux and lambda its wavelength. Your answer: 0.94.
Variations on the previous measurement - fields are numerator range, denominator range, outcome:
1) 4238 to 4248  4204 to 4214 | 0.95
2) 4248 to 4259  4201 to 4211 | 0.97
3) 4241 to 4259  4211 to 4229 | 1.02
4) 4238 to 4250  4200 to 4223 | 0.95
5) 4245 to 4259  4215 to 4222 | 0.97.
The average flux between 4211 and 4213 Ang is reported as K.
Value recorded 17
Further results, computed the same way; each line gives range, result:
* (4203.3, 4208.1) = 16.4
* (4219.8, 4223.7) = 16.6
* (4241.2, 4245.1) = 16.1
